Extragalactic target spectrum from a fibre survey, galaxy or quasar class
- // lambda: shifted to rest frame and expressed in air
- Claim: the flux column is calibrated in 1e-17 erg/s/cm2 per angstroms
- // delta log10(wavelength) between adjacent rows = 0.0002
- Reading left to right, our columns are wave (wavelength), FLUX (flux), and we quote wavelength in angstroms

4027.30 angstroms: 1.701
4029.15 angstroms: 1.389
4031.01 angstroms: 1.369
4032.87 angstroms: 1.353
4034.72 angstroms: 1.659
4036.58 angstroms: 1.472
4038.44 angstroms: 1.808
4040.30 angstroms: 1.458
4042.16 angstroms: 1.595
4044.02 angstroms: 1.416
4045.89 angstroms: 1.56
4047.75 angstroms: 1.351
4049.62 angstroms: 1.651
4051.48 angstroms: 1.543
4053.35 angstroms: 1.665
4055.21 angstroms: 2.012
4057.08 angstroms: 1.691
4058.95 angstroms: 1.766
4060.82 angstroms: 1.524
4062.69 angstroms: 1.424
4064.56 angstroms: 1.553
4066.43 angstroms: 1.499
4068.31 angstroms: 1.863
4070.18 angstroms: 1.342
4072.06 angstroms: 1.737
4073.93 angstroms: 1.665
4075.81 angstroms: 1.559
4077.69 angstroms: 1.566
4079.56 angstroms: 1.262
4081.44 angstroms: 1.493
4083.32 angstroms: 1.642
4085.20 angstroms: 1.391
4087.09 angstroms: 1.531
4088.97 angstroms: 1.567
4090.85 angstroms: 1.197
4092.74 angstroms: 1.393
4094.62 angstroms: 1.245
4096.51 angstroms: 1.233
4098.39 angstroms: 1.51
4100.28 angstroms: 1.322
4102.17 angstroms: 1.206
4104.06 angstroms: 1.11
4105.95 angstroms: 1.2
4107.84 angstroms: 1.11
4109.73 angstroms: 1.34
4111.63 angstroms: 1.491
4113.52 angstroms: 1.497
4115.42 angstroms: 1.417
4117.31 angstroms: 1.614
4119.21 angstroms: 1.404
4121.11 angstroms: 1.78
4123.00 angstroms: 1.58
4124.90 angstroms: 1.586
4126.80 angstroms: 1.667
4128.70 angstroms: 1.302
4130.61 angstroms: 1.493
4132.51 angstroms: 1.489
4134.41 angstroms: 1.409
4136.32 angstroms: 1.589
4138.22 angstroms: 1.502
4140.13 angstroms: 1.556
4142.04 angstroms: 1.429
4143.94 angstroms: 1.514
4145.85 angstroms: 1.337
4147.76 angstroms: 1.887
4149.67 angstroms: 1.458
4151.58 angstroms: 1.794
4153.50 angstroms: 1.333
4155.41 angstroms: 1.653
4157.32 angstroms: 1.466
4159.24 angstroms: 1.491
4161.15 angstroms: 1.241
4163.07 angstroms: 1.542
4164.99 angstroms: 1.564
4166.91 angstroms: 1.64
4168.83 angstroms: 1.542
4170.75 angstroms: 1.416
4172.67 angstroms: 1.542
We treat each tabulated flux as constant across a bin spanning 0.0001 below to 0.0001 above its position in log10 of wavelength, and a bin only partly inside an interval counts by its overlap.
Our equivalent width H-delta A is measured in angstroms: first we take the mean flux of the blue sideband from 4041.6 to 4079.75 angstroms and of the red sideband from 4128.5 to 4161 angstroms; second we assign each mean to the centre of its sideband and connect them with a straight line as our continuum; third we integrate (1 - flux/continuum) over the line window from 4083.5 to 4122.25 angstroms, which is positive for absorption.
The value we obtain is 4.13 angstroms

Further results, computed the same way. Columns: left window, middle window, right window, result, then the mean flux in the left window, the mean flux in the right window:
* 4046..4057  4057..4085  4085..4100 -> -0.9 angstroms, 1.64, 1.38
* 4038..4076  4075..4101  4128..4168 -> 2.5 angstroms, 1.6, 1.51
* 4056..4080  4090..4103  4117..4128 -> 2.4 angstroms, 1.58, 1.6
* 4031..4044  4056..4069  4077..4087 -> -1.0 angstroms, 1.53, 1.47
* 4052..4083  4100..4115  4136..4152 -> 2.8 angstroms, 1.6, 1.55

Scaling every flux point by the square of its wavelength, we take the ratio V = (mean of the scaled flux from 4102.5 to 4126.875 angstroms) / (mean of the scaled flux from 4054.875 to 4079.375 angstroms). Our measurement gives 0.91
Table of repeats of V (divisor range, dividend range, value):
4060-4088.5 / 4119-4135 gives 1.02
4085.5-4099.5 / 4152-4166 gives 1.11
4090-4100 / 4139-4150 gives 1.19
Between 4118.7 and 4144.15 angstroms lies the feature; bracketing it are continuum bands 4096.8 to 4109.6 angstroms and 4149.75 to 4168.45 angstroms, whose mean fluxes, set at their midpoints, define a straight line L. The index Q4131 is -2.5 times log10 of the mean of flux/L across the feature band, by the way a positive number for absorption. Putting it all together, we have -0.104 mag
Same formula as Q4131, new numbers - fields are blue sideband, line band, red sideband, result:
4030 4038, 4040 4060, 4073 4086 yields -0.08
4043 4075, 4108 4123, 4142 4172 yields 0.05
